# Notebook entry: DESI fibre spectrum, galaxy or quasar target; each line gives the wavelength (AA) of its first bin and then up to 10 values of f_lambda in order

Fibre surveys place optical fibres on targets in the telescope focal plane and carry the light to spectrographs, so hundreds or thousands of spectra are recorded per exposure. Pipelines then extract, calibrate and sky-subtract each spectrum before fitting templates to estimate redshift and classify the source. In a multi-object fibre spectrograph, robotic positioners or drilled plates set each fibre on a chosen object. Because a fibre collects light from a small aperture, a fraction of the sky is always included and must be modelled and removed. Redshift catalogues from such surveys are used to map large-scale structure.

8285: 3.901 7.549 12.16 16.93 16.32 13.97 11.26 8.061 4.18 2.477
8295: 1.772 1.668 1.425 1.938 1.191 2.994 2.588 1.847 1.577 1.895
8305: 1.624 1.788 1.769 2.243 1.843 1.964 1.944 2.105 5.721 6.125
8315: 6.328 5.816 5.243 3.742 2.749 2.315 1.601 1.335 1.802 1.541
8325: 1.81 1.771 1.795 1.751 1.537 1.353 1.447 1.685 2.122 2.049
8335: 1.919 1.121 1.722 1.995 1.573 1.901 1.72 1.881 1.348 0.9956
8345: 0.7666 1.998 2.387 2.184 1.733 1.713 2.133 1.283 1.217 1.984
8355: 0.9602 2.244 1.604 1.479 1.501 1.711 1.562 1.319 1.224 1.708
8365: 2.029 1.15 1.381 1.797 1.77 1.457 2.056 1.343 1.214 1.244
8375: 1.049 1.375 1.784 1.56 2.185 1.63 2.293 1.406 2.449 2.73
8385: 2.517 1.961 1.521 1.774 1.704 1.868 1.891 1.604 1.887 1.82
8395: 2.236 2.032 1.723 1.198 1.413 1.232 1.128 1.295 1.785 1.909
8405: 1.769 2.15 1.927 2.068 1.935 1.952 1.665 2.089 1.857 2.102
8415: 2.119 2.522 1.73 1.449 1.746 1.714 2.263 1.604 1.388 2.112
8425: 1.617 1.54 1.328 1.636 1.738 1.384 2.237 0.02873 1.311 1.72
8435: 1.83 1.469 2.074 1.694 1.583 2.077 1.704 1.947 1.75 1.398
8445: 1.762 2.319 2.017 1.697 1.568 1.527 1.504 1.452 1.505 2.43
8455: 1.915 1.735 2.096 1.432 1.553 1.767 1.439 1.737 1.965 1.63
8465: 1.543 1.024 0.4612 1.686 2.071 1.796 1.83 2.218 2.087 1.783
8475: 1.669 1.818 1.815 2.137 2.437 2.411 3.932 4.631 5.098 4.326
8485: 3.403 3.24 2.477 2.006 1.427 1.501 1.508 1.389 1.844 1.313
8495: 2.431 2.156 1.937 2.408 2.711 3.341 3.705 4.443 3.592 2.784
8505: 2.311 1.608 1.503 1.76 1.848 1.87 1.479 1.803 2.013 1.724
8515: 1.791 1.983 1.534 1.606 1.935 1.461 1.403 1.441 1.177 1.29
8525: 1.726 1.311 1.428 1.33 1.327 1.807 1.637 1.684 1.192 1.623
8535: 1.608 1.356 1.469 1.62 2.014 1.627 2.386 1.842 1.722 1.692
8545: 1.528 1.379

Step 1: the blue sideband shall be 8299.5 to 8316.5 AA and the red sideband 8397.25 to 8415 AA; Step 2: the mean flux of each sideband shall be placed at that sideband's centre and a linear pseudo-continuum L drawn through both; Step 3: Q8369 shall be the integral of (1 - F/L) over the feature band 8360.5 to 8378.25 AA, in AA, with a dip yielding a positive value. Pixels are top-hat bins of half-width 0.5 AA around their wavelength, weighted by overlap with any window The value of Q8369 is 5.62 AA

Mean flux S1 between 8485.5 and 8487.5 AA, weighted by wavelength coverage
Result 2.86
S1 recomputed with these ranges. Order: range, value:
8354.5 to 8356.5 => 1.6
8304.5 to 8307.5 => 1.73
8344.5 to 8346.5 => 1.38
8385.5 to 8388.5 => 1.75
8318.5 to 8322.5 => 2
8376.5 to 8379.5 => 1.84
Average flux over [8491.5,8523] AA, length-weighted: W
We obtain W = 2.09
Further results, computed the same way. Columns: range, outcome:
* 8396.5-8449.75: 1.72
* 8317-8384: 1.74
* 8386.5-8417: 1.8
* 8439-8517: 2.1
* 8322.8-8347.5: 1.68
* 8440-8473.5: 1.72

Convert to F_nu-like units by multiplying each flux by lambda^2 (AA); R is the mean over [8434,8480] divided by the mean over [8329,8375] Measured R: 1.12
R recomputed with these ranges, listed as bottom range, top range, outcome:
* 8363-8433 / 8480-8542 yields 1.25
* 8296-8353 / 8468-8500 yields 1.14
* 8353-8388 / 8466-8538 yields 1.27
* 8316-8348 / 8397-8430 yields 0.90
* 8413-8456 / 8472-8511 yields 1.45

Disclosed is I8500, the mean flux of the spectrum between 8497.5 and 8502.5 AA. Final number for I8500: 3.32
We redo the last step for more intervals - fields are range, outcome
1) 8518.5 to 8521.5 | 1.6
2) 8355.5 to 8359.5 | 1.71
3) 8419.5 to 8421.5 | 1.99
